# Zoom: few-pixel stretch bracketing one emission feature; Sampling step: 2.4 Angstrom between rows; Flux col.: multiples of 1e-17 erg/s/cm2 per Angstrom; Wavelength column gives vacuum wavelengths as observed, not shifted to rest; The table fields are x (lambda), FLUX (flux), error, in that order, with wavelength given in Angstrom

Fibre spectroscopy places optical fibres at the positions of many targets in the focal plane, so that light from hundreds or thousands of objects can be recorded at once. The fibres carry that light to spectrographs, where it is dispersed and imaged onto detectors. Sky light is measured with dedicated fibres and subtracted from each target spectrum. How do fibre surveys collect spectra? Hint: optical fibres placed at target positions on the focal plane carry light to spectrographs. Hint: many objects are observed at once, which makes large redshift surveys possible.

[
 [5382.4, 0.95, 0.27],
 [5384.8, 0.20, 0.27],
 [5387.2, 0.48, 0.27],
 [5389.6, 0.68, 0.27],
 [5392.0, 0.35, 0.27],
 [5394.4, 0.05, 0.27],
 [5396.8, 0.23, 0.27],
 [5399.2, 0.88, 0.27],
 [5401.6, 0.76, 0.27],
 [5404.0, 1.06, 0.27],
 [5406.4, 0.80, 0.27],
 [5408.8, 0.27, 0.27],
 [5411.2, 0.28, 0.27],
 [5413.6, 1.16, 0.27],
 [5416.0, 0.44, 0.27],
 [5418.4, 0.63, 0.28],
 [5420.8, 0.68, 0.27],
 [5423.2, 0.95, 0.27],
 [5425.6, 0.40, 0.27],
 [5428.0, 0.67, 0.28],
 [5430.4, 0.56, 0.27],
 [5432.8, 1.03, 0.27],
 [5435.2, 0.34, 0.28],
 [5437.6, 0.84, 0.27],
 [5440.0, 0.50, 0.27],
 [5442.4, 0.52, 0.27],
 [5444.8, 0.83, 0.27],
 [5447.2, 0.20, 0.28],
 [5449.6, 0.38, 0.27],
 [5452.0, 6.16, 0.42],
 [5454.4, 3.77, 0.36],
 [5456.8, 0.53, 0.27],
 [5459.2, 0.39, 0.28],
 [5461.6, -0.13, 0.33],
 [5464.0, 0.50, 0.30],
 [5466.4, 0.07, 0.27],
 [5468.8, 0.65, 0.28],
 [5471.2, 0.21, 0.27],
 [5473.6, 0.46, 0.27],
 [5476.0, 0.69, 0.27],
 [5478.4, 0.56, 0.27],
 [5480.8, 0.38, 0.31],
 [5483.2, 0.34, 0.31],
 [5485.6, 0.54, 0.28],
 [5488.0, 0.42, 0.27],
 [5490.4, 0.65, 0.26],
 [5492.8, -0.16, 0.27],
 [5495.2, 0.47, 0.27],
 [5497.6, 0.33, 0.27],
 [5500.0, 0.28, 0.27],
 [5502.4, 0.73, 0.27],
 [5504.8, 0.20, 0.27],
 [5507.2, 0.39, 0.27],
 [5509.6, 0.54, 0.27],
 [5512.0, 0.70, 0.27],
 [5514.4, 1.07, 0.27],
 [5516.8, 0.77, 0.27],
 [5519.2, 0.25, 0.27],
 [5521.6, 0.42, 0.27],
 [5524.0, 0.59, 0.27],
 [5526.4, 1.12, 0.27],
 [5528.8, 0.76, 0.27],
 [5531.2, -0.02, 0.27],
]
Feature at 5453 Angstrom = Hbeta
